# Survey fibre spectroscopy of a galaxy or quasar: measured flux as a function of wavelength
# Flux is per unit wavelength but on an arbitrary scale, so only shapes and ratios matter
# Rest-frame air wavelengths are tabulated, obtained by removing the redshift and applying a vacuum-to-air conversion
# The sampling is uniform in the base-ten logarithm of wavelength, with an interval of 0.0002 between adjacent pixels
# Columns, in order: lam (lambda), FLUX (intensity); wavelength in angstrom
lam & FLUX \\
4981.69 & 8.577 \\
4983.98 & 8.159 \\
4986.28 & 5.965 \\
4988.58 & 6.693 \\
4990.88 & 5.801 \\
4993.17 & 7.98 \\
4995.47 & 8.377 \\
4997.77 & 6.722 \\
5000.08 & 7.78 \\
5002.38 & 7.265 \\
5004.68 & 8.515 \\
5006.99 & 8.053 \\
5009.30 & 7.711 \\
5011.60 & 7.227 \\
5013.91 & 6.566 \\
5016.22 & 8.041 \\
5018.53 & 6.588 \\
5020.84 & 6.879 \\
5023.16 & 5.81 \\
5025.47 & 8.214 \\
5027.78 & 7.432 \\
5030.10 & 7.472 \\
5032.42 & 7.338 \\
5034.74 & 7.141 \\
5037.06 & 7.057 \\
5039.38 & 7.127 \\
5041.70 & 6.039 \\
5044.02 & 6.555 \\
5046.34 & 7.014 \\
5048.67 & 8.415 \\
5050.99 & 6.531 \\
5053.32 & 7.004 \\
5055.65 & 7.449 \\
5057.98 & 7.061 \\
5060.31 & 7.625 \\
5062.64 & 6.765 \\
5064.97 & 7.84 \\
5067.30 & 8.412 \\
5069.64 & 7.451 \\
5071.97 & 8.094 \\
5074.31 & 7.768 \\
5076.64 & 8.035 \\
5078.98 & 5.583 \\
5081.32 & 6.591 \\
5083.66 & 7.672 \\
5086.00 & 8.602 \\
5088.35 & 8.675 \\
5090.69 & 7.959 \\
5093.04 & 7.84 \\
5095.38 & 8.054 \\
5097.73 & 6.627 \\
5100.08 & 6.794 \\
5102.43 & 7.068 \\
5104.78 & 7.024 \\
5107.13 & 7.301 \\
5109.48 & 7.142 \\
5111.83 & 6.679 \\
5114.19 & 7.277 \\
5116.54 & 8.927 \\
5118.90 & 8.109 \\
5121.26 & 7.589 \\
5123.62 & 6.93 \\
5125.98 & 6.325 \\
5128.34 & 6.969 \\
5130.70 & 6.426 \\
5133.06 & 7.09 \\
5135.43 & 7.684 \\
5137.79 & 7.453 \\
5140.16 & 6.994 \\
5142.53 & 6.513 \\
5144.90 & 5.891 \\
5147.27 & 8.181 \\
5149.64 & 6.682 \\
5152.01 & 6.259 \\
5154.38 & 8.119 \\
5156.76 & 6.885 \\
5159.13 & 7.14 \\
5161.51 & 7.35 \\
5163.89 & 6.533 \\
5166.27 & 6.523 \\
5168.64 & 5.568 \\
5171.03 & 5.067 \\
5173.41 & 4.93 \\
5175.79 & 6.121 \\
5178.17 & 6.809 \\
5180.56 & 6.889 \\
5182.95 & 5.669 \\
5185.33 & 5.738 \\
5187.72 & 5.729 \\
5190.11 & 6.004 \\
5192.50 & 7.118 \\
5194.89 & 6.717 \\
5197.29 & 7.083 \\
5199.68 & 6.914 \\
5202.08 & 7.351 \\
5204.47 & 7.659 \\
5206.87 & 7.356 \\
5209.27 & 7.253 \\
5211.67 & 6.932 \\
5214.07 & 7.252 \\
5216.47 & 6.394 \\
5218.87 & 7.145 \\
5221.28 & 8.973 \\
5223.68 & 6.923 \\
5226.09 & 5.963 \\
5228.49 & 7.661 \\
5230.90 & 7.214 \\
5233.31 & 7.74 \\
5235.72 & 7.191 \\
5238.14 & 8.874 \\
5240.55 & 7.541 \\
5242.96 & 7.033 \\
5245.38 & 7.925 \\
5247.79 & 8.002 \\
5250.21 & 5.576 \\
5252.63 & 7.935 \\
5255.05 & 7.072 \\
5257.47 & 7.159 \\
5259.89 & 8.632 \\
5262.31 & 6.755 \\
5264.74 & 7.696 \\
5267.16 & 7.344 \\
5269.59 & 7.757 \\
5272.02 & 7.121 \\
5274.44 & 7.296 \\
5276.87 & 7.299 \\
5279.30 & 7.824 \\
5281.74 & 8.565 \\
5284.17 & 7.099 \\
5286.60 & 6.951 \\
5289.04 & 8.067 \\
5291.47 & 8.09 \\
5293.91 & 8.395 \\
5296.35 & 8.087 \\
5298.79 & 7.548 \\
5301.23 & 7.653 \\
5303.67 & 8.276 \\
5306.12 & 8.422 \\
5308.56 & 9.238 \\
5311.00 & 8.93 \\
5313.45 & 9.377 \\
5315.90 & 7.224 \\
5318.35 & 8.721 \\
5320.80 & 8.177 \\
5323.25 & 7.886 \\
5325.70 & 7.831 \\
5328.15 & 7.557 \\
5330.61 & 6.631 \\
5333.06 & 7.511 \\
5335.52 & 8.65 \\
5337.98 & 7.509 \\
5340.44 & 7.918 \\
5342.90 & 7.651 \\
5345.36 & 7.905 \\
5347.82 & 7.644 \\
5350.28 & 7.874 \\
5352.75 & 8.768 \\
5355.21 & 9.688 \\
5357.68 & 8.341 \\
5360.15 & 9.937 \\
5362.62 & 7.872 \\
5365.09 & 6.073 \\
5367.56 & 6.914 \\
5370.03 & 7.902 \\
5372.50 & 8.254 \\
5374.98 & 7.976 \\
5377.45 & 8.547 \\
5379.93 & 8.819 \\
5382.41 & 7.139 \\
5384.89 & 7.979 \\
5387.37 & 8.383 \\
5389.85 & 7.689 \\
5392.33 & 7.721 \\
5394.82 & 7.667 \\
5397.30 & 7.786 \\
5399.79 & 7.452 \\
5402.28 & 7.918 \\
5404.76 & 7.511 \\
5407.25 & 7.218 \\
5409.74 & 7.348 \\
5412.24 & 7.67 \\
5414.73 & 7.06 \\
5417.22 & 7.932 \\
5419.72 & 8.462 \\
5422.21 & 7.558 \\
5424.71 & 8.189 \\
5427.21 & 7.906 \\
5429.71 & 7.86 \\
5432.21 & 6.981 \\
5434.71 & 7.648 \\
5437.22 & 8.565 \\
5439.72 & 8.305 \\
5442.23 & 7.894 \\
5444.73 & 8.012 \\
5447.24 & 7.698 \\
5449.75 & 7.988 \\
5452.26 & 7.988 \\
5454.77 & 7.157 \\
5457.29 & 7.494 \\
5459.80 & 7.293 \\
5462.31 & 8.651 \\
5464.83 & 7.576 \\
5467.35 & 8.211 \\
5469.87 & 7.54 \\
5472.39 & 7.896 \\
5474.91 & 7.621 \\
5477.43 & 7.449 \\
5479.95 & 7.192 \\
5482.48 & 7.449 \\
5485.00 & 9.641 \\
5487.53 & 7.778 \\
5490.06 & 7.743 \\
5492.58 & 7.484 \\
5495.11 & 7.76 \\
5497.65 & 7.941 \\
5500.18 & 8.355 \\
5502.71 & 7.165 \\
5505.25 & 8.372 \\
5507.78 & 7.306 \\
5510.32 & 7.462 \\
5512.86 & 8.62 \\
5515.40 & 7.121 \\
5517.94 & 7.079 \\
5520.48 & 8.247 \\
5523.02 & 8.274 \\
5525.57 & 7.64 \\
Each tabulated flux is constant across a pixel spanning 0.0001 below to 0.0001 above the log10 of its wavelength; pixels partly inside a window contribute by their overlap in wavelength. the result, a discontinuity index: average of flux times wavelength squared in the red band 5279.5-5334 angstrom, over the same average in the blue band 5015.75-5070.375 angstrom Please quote 1.2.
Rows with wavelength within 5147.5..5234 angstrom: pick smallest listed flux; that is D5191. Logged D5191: 4.93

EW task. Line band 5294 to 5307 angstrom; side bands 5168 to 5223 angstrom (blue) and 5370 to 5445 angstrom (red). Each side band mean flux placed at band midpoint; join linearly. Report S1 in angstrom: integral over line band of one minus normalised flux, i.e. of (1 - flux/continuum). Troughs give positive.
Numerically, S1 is -1.4 angstrom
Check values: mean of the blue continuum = 6.65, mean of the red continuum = 7.85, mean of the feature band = 8.02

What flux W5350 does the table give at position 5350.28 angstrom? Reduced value 7.874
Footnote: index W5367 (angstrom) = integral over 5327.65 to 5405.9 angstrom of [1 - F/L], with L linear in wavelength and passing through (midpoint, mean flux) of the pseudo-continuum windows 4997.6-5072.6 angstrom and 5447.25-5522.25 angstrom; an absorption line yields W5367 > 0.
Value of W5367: -2.65 angstrom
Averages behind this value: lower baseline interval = 7.31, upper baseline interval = 7.78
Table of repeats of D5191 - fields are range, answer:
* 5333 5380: 6.073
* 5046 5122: 5.583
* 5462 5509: 7.165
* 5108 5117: 6.679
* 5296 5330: 7.224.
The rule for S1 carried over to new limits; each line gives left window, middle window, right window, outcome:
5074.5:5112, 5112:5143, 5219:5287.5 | 0.6 angstrom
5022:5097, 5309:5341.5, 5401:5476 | -1.6 angstrom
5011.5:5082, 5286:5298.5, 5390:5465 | -0.6 angstrom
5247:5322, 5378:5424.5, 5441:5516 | 0.3 angstrom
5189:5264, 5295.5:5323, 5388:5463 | -3.1 angstrom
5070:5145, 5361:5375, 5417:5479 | 0.3 angstrom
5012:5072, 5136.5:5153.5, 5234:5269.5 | 1.1 angstrom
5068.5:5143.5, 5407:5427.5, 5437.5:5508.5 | 0.1 angstrom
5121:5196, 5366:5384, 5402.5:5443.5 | -0.8 angstrom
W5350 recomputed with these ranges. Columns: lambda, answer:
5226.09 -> 5.963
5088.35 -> 8.675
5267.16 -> 7.344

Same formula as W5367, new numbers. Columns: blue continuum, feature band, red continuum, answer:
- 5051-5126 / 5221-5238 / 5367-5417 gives 0.5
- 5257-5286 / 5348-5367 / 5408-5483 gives -1.6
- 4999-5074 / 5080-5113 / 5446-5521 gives -0.1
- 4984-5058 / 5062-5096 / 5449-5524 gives -2.0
